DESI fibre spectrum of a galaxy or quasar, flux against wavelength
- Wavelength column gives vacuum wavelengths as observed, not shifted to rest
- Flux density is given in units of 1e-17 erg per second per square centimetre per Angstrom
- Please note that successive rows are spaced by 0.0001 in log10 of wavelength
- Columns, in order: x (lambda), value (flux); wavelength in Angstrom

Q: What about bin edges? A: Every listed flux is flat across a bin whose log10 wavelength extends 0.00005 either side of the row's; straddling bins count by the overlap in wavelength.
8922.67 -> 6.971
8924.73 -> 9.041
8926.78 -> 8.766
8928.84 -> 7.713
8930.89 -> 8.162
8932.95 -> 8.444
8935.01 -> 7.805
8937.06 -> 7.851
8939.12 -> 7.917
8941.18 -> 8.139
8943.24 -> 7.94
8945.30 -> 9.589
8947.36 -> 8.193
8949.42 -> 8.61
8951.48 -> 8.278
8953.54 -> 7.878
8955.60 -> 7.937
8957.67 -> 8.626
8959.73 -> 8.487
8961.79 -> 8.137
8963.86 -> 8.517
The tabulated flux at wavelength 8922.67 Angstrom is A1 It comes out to 6.971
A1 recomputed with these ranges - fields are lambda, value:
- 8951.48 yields 8.278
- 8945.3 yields 9.589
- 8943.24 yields 7.94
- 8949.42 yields 8.61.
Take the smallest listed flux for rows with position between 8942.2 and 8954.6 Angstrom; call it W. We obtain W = 7.878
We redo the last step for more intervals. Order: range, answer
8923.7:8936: 7.713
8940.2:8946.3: 7.94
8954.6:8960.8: 7.937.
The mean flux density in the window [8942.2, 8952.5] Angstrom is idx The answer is 8.52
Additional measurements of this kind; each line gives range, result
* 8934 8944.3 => 7.94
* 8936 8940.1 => 7.89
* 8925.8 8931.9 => 8.21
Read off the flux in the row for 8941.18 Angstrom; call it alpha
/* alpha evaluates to 8.139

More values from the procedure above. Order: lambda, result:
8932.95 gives 8.444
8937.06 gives 7.851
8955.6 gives 7.937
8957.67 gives 8.626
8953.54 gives 7.878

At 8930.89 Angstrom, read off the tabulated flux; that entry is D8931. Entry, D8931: 8.162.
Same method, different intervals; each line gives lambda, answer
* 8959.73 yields 8.487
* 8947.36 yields 8.193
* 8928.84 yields 7.713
